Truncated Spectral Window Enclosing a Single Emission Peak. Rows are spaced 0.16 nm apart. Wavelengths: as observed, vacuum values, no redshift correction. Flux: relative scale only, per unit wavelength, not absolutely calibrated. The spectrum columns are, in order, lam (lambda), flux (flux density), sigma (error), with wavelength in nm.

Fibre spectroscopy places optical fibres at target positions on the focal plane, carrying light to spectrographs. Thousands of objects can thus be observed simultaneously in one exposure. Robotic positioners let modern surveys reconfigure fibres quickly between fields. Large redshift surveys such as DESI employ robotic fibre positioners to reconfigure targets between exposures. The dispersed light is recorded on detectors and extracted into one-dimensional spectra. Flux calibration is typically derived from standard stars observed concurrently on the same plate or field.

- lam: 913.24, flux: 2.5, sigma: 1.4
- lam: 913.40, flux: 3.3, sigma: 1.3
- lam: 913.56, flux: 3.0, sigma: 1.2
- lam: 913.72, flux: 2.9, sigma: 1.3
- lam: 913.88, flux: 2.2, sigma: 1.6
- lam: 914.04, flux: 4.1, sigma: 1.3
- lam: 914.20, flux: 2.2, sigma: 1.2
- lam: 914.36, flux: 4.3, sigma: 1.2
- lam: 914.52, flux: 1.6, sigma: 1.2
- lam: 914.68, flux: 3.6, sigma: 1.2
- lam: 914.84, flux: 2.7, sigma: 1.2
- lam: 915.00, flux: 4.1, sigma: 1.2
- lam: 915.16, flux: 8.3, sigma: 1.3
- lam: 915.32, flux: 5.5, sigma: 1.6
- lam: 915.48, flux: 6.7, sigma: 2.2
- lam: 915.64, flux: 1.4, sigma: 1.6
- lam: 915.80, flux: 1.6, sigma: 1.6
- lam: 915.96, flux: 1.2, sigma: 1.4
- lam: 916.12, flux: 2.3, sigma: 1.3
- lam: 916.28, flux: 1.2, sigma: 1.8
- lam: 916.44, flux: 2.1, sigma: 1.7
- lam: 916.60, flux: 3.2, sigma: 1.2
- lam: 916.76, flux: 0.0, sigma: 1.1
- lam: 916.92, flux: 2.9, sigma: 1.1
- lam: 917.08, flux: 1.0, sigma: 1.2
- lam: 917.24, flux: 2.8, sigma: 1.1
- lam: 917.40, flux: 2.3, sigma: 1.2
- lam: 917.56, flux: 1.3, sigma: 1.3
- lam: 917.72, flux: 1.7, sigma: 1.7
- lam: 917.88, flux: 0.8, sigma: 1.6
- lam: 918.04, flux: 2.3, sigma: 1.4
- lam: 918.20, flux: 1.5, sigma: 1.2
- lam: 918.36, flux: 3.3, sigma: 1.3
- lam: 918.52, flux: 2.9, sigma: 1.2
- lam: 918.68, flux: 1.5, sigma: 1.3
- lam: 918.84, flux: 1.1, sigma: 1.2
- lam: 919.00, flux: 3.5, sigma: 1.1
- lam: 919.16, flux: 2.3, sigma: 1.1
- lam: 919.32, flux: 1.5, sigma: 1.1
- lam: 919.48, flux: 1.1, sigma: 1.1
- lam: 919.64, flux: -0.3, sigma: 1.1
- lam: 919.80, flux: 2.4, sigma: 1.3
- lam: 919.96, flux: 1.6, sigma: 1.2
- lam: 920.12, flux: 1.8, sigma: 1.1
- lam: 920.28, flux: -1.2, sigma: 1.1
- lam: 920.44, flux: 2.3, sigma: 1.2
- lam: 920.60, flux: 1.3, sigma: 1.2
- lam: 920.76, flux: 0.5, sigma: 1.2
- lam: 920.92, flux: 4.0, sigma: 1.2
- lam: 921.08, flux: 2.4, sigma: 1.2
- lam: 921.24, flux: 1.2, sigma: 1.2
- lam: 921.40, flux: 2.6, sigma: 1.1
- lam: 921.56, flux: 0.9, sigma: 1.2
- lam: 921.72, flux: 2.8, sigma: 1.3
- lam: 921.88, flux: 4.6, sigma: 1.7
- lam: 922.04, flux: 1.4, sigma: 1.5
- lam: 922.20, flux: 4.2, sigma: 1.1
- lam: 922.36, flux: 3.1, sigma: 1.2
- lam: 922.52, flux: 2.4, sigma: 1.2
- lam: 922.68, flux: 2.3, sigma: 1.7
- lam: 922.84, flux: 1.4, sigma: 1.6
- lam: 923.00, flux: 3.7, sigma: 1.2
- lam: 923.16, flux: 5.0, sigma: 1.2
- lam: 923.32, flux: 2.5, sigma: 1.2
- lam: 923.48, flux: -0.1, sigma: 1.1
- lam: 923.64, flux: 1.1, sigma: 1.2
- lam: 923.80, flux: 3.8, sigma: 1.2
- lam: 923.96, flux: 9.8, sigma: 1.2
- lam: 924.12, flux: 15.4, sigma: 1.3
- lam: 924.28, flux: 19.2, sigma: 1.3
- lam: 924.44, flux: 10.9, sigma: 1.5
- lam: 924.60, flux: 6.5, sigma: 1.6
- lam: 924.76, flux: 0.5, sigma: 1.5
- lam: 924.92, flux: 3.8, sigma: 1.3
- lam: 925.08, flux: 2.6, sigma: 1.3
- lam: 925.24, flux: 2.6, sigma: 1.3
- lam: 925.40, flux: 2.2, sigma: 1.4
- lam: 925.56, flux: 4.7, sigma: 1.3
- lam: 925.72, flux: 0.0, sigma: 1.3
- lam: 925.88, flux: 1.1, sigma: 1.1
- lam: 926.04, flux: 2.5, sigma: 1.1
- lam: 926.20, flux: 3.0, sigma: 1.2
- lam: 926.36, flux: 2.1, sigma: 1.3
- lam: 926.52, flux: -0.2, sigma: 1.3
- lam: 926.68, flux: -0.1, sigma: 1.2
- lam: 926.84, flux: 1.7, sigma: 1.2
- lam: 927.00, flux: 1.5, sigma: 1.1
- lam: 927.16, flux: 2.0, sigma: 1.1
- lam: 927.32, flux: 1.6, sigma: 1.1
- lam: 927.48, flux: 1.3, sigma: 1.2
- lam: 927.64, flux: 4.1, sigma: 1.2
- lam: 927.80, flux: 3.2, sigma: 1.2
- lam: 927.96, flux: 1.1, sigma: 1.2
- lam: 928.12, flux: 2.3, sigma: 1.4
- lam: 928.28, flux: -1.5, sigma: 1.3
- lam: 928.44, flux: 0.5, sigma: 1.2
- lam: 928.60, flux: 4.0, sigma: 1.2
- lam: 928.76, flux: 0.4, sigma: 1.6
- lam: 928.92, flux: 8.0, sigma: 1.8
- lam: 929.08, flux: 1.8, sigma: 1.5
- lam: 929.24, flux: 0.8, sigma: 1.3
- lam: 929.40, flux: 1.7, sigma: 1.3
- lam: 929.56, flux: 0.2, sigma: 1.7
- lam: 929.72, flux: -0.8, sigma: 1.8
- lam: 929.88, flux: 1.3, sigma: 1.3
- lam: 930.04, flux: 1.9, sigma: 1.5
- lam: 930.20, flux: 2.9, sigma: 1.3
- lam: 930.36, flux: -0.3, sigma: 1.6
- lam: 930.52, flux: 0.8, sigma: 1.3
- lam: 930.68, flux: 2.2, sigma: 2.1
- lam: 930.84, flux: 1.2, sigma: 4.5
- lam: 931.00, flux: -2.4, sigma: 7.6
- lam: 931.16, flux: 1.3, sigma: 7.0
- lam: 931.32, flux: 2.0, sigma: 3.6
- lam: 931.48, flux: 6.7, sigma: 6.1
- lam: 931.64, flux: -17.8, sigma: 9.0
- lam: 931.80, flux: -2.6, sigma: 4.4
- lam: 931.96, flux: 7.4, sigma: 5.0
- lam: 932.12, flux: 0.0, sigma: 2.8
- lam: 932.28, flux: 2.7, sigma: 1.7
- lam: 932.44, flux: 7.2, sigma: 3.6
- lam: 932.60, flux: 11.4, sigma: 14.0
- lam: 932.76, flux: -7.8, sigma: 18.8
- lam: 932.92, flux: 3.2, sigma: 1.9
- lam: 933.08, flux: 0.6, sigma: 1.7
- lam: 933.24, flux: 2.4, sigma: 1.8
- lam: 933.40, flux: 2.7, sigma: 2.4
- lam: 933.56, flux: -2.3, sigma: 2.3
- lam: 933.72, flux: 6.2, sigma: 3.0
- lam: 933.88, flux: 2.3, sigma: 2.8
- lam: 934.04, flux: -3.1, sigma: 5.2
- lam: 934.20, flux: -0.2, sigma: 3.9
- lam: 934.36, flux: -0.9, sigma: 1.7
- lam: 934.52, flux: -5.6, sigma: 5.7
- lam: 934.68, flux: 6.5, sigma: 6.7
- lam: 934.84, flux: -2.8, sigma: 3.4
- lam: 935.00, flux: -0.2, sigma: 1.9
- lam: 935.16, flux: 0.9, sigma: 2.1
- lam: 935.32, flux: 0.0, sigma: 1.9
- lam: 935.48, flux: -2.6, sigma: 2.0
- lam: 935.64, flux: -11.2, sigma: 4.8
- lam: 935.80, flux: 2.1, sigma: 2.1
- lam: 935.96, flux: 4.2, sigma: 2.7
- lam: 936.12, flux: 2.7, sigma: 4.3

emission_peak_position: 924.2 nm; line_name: [O III] 5007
